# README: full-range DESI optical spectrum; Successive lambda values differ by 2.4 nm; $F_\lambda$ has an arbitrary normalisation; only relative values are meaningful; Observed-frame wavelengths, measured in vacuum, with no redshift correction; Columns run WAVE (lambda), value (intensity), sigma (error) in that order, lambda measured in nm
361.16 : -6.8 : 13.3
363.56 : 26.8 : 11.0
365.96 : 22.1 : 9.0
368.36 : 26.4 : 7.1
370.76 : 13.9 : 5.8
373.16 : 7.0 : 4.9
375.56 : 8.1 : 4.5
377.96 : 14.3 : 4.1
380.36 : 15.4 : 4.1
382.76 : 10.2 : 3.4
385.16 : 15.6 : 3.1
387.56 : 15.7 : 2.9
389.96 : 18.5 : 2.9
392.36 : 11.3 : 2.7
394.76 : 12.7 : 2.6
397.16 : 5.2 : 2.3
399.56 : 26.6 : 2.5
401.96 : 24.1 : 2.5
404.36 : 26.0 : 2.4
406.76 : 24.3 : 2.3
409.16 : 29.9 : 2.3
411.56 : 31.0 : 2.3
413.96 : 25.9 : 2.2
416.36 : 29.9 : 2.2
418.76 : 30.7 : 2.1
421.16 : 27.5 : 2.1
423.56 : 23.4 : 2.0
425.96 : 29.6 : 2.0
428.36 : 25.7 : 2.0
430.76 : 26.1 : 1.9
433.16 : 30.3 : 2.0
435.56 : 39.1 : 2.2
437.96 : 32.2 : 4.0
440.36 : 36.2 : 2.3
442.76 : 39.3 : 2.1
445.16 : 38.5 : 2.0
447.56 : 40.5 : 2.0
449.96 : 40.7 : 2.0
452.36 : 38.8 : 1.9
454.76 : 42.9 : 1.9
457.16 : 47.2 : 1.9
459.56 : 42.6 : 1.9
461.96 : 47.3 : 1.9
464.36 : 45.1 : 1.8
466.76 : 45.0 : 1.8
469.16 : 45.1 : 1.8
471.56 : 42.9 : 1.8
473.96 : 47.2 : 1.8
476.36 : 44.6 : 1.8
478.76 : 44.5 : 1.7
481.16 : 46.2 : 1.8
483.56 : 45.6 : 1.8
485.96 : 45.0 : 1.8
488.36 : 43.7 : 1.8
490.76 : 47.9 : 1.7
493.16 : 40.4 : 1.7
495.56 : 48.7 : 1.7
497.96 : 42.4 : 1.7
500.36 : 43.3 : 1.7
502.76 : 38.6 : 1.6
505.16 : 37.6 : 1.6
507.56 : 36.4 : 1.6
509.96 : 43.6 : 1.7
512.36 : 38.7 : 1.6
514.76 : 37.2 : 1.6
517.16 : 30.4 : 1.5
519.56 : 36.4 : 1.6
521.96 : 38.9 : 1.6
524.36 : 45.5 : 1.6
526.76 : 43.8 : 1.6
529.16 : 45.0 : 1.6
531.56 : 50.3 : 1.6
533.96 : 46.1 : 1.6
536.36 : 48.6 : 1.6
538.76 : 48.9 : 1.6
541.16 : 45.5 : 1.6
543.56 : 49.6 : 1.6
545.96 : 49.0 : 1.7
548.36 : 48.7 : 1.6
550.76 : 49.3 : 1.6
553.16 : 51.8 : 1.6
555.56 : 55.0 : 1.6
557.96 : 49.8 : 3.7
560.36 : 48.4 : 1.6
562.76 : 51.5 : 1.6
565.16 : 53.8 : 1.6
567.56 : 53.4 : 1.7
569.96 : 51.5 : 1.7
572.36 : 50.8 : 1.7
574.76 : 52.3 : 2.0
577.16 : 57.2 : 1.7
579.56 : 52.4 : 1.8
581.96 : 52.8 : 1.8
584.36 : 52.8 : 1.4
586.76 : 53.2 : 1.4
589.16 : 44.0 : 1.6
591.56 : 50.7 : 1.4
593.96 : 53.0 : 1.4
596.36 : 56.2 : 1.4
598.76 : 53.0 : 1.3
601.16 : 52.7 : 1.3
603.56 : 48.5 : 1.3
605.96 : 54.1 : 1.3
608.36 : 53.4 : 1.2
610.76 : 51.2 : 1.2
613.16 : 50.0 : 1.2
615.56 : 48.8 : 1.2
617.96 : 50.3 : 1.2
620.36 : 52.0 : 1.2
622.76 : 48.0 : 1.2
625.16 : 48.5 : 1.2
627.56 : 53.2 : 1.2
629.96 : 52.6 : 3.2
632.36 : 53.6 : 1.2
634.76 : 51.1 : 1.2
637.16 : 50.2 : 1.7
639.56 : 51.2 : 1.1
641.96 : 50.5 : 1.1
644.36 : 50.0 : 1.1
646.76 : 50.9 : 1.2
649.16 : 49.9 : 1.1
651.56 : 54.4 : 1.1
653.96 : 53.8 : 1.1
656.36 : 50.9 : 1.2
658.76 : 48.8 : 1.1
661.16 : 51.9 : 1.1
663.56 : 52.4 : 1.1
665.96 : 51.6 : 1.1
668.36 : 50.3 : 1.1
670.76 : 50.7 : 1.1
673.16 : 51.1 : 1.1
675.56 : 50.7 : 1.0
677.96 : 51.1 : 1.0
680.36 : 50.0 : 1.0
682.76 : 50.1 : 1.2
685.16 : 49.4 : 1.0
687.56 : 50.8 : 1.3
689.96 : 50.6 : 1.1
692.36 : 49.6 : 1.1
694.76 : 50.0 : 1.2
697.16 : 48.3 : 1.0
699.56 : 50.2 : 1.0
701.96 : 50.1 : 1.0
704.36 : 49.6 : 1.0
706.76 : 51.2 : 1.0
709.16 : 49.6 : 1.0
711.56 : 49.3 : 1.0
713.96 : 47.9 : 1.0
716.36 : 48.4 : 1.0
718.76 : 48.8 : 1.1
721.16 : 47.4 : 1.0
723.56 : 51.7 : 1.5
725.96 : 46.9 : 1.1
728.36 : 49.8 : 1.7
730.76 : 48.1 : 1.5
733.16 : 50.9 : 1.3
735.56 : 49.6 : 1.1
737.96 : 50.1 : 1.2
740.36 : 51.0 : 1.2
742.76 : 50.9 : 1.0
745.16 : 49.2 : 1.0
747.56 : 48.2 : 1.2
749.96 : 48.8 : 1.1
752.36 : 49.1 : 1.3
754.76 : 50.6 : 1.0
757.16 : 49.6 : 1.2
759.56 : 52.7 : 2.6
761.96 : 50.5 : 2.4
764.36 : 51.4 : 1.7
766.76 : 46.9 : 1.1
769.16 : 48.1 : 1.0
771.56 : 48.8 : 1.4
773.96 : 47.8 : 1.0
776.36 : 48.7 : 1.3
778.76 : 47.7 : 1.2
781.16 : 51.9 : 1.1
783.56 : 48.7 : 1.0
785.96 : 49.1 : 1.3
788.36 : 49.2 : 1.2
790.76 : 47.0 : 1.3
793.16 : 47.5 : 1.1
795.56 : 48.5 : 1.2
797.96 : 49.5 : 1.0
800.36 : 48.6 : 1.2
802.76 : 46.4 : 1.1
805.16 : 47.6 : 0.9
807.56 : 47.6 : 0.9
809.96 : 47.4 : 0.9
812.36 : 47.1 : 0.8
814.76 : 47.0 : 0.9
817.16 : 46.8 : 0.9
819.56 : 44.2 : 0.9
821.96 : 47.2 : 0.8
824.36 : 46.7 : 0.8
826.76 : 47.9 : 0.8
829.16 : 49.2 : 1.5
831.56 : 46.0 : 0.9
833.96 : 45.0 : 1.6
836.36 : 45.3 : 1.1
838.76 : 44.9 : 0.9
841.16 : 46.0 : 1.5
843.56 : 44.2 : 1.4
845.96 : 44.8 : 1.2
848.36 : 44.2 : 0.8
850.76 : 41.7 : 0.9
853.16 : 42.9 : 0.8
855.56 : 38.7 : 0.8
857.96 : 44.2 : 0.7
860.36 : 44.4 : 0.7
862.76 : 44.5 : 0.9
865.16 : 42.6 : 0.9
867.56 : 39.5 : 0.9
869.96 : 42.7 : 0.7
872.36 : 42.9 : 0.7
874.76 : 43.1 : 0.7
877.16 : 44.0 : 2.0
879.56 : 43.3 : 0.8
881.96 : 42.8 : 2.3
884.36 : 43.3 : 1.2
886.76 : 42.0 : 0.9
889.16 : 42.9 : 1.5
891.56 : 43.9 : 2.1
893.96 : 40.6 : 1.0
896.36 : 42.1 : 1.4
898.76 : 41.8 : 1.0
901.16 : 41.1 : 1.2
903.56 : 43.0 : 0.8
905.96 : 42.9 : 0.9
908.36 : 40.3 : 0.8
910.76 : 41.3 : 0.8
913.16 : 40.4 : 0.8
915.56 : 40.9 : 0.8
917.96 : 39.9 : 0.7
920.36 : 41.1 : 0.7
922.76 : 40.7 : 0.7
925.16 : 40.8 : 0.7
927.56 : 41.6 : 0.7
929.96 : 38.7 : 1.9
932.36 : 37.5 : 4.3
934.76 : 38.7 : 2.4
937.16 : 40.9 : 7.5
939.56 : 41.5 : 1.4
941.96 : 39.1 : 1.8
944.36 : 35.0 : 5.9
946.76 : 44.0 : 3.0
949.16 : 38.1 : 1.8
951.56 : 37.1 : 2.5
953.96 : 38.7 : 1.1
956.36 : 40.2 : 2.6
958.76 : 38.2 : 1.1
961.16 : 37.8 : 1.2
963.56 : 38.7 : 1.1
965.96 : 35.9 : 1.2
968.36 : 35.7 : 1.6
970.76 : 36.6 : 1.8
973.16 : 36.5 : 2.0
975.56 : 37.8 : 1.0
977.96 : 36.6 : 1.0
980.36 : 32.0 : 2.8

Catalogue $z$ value 0.00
